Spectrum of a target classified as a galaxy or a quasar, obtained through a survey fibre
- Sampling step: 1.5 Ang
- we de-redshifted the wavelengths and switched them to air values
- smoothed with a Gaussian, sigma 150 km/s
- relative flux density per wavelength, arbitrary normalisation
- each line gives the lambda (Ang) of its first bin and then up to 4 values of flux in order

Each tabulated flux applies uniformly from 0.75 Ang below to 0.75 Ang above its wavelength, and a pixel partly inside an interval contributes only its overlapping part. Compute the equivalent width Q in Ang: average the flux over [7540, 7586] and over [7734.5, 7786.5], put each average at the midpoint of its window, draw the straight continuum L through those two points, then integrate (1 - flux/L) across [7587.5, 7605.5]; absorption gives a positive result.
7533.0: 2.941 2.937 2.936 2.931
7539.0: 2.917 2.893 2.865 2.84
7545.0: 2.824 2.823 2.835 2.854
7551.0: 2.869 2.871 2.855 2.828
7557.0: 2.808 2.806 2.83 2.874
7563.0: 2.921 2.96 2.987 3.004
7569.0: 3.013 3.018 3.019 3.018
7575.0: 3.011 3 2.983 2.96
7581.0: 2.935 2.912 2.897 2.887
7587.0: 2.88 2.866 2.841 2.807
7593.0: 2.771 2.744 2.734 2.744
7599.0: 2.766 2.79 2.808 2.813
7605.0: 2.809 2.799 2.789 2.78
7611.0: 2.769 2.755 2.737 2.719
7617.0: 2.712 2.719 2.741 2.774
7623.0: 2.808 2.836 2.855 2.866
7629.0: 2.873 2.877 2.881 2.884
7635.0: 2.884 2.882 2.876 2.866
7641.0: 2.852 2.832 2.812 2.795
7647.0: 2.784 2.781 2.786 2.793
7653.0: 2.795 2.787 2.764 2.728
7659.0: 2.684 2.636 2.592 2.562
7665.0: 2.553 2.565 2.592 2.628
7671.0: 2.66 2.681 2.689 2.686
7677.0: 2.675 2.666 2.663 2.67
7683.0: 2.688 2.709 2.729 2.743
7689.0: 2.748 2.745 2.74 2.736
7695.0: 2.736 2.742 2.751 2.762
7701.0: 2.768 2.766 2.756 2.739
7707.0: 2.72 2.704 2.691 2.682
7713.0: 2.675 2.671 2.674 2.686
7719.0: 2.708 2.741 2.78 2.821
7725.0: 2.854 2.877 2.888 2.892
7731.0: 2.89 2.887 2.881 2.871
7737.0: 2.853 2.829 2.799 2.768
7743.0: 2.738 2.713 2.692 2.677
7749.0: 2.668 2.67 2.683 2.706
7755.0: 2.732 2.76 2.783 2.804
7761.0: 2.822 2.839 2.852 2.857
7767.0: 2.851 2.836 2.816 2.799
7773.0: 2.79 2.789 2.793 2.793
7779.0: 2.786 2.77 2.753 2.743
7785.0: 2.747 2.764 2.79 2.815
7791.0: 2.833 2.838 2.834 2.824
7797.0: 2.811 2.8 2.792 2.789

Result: 0.6 Ang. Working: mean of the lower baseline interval 2.91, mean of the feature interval 2.79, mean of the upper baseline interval 2.78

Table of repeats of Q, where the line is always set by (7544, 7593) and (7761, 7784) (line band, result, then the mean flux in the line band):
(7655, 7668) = 1.0 Ang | 2.64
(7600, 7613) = 0.4 Ang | 2.79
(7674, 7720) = 2.1 Ang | 2.71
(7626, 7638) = 0.0 Ang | 2.88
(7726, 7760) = 0.4 Ang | 2.78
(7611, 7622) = 0.5 Ang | 2.74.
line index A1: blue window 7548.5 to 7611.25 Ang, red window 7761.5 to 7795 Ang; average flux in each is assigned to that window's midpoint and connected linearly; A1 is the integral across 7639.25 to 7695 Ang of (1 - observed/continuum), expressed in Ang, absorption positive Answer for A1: 2.5 Ang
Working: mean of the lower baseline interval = 2.87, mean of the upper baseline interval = 2.8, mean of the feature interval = 2.71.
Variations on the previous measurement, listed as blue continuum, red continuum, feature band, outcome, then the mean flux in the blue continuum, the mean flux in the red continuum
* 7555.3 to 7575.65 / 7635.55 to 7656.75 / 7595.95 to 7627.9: 1.0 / 2.94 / 2.82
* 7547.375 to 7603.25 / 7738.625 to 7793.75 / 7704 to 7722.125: 0.6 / 2.88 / 2.78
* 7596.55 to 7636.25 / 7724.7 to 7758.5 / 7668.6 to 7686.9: 0.8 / 2.8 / 2.79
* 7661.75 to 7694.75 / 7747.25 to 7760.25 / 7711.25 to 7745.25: -1.1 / 2.67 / 2.72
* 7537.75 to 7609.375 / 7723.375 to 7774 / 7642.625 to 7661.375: 0.5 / 2.87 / 2.8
